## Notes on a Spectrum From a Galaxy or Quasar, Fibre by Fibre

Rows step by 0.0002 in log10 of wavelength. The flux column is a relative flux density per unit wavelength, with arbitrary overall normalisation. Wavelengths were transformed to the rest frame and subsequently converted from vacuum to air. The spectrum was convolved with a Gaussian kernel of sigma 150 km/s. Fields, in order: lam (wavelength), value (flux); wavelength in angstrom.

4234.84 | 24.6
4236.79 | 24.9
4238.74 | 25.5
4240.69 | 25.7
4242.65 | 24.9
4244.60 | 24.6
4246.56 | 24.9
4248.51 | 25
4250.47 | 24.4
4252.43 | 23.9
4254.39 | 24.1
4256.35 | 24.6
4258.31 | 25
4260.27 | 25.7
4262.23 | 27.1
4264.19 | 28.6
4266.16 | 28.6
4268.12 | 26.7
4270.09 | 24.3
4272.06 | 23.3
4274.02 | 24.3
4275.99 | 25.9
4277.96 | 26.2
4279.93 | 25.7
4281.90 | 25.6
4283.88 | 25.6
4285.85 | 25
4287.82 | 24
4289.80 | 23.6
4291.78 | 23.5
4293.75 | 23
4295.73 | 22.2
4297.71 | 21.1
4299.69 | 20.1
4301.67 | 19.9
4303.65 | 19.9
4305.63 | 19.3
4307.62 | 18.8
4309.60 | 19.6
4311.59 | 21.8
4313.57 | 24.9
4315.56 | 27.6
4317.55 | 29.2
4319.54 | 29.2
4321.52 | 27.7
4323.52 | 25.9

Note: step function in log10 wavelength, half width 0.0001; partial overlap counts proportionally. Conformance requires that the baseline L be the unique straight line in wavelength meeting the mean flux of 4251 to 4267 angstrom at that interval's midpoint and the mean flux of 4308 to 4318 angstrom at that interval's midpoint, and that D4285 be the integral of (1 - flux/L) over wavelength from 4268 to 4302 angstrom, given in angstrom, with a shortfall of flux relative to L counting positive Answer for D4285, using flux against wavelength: 1.5 angstrom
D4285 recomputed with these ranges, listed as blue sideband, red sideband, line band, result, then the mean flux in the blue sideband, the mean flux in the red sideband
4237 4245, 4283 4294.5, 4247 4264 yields -0.2 angstrom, 25.2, 24.1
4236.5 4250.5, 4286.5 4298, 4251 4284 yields -2.1 angstrom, 25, 23.1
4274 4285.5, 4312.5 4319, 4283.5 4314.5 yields 5.3 angstrom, 25.6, 27.3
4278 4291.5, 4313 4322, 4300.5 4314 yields 3.3 angstrom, 24.9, 27.9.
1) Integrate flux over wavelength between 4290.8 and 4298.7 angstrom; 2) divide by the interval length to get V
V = 22.5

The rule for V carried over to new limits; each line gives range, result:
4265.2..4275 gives 25.4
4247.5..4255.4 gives 24.4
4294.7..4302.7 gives 20.8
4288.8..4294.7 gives 23.4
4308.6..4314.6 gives 22.1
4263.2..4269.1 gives 28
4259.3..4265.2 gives 27.1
